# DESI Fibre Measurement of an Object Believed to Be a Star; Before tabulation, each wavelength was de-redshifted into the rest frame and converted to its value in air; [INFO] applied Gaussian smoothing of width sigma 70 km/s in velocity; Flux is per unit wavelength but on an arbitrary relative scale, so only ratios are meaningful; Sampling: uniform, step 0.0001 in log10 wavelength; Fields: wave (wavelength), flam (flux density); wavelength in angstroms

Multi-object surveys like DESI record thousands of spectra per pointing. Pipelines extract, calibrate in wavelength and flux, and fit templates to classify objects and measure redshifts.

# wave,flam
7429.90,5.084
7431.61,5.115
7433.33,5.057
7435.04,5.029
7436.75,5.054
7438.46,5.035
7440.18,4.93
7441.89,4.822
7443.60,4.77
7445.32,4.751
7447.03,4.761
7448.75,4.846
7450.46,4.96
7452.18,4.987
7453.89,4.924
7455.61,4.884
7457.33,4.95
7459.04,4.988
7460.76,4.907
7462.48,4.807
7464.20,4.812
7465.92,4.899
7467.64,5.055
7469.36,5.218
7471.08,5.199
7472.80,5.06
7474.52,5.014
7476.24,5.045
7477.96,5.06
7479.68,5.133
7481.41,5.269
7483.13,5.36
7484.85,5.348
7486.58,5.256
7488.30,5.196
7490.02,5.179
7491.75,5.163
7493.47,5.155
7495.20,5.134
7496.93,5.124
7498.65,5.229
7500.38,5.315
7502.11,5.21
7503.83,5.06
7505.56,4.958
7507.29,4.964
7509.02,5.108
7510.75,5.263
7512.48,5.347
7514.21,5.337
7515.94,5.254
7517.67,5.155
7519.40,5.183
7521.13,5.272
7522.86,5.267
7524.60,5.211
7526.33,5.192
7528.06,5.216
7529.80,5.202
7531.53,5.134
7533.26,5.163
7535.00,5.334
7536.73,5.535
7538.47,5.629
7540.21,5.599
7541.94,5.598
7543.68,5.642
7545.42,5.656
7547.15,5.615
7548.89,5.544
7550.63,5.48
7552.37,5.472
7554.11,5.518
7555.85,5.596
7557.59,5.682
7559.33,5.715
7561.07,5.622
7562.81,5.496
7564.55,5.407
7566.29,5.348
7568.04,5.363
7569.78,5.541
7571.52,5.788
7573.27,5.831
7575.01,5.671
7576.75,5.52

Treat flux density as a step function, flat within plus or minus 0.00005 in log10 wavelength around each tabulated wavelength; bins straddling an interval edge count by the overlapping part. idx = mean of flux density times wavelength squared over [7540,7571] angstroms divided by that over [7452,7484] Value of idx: 1.13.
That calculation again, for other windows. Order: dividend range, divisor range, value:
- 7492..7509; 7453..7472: 1.04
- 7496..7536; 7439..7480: 1.07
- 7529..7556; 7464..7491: 1.08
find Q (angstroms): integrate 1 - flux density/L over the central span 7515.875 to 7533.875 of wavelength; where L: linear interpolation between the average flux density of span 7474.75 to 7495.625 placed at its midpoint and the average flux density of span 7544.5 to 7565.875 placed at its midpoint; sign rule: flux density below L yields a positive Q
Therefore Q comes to 0.7 angstroms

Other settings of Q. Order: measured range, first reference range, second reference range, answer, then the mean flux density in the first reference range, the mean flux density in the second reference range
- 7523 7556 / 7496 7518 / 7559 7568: -0.45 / 5.18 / 5.49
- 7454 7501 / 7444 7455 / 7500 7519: -0.81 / 4.87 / 5.18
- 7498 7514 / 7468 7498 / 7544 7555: 0.41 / 5.17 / 5.55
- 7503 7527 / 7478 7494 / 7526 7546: 0.66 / 5.22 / 5.41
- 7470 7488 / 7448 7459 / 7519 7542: -0.41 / 4.93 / 5.32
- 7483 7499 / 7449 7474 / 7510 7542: -0.26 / 4.97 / 5.3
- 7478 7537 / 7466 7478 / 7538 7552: 1.33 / 5.08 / 5.59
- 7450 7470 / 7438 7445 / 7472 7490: 0.26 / 4.87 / 5.18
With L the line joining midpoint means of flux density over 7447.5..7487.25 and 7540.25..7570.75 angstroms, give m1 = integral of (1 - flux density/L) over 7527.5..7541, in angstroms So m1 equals 0.2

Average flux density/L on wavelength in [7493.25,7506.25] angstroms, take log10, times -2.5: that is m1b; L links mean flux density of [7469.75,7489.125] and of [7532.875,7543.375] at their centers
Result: 0.029 mag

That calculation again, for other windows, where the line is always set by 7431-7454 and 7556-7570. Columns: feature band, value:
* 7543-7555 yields -0.02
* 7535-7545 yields -0.03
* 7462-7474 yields 0.01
